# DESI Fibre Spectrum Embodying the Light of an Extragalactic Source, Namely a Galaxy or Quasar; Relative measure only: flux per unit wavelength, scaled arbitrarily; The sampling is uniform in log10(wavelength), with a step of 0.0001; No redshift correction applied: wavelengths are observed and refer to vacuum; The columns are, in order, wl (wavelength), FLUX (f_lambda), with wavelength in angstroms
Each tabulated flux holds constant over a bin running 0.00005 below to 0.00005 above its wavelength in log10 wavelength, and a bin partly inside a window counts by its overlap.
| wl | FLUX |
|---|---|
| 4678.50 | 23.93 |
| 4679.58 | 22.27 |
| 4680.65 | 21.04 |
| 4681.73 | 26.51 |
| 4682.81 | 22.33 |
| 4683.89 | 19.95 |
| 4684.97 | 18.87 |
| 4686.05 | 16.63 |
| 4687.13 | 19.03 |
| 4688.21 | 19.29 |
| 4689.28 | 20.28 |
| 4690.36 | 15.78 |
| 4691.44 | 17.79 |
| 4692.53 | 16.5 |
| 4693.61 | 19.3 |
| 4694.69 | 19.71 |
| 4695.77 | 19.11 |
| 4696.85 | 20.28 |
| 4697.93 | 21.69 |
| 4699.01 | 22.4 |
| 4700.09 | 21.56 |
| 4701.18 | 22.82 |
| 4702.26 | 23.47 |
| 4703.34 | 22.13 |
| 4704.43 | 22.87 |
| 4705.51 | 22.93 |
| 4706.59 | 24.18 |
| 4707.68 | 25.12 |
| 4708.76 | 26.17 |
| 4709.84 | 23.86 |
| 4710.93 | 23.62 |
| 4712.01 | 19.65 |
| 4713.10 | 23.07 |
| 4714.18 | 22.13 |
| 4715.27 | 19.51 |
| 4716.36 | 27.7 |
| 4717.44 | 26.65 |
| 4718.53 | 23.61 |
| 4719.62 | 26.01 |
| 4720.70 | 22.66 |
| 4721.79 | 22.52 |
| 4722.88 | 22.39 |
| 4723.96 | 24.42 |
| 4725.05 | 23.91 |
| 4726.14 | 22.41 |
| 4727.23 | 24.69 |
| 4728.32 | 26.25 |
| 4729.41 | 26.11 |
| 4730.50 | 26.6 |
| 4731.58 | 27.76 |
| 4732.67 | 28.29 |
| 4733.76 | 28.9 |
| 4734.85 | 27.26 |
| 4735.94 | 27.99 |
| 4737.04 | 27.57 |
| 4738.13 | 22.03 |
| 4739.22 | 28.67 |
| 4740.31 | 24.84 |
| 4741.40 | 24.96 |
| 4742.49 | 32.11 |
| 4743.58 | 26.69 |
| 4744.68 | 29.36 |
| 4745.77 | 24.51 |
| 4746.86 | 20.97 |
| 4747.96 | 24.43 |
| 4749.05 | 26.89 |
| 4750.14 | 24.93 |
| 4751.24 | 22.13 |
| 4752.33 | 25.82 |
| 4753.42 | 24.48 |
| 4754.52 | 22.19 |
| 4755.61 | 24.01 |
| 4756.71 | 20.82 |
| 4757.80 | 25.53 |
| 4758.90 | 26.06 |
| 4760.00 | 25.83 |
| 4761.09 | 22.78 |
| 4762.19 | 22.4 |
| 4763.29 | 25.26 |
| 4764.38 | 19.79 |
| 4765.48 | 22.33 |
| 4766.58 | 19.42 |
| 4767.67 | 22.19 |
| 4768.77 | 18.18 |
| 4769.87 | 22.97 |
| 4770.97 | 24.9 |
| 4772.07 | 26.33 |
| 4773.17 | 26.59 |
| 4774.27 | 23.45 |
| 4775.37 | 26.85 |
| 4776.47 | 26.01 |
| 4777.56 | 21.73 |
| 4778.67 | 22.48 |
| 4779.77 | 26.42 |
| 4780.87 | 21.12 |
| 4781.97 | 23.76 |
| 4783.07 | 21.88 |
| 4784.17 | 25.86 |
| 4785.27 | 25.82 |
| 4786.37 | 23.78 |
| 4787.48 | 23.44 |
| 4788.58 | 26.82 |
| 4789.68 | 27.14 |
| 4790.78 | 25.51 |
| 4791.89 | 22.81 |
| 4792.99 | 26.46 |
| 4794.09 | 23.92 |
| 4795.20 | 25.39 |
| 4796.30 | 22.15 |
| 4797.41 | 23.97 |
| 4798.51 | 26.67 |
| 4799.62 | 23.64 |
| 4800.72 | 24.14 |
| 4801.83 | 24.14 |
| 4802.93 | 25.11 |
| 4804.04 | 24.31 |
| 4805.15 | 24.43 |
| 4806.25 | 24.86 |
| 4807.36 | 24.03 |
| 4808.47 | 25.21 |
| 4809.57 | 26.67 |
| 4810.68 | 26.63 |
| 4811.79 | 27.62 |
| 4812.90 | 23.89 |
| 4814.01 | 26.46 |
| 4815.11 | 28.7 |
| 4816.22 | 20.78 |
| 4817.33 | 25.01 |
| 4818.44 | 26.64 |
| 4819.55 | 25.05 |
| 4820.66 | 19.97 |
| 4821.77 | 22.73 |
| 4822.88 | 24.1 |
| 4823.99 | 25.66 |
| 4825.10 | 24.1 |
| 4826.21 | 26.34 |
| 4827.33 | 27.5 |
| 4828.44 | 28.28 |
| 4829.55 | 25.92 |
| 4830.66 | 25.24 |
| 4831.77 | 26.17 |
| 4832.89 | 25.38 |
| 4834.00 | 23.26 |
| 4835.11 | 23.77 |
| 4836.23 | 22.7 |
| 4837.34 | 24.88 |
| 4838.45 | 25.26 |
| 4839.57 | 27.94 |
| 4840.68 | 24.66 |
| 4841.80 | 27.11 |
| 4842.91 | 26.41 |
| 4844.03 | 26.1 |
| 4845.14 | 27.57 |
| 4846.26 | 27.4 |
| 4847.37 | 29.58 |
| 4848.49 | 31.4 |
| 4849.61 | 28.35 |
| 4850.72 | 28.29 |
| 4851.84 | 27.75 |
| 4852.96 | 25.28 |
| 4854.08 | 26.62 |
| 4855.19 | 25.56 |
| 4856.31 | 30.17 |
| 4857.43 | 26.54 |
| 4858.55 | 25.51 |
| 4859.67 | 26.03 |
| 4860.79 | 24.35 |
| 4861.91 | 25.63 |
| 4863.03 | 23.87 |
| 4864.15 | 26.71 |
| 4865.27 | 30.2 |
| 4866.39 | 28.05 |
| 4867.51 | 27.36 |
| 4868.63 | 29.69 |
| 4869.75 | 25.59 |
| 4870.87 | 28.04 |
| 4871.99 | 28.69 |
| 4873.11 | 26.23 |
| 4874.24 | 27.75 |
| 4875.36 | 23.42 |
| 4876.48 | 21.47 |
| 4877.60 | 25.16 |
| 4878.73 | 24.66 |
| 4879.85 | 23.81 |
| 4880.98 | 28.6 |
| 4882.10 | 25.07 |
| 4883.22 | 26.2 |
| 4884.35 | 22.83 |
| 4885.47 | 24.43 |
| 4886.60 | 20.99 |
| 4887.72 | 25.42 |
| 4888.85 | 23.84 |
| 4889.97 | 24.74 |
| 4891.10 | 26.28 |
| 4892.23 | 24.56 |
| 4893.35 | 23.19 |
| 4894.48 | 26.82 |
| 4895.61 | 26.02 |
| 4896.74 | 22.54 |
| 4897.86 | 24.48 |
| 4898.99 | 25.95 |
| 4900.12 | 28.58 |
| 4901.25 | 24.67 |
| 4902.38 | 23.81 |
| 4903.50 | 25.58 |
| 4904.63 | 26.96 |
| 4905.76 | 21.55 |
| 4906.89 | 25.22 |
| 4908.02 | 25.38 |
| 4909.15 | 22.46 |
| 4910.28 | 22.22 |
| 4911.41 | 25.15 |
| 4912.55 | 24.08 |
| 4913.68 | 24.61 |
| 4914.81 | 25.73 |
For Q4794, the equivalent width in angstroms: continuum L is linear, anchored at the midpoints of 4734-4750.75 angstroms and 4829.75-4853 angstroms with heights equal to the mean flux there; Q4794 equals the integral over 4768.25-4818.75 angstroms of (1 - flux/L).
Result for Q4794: 3.2 angstroms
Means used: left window 26.2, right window 26.4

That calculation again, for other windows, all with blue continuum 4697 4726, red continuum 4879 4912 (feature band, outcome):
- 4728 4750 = -2.9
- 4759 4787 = 0.2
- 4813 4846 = -1.5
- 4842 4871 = -3.3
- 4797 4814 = -0.7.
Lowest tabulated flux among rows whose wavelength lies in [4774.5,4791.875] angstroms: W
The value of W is 21.12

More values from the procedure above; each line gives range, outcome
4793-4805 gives 22.15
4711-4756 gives 19.51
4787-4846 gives 19.97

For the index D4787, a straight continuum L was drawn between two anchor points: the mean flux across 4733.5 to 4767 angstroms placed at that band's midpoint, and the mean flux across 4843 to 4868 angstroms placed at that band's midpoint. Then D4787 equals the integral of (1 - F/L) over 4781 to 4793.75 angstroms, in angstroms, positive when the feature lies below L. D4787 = 0.48 angstroms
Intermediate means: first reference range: 24.8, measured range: 24.7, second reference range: 27.2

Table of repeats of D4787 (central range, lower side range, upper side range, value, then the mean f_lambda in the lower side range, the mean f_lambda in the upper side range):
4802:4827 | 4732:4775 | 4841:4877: 1.0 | 24.7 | 26.9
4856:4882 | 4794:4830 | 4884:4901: -1.6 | 25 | 24.7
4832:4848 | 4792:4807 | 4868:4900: -0.7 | 24.5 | 25.3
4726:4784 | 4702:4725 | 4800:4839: -1.4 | 23.6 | 25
